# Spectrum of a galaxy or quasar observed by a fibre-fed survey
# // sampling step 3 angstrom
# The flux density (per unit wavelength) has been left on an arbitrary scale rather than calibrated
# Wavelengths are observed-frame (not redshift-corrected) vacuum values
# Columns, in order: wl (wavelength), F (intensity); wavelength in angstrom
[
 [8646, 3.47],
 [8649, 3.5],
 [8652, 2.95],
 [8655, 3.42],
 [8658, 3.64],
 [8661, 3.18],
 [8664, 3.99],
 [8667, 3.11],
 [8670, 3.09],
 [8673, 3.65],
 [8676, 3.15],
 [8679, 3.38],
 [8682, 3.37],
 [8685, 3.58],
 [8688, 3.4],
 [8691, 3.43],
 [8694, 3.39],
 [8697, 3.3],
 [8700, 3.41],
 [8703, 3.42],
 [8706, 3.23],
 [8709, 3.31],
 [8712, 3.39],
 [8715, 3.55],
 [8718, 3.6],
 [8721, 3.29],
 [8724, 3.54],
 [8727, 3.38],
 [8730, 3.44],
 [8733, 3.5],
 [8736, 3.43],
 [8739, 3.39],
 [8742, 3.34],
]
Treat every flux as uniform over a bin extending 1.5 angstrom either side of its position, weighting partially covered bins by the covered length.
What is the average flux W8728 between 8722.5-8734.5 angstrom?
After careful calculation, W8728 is 3.46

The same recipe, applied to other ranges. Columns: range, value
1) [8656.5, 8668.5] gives 3.48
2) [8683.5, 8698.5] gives 3.42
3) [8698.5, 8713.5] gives 3.35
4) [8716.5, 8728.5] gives 3.45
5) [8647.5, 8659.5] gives 3.38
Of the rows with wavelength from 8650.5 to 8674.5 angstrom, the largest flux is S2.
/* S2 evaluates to 3.99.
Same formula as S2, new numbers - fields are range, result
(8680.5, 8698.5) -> 3.58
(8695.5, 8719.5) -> 3.6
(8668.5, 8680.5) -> 3.65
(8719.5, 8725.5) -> 3.54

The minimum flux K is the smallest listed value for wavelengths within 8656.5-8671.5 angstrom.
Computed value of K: 3.09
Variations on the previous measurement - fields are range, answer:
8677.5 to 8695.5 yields 3.37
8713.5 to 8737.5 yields 3.29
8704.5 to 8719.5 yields 3.23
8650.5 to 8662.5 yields 2.95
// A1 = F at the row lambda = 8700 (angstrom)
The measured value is 3.41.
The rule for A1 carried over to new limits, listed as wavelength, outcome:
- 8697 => 3.3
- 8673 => 3.65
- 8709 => 3.31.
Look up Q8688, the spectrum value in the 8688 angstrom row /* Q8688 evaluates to 3.4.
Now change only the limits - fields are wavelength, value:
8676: 3.15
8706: 3.23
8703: 3.42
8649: 3.5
